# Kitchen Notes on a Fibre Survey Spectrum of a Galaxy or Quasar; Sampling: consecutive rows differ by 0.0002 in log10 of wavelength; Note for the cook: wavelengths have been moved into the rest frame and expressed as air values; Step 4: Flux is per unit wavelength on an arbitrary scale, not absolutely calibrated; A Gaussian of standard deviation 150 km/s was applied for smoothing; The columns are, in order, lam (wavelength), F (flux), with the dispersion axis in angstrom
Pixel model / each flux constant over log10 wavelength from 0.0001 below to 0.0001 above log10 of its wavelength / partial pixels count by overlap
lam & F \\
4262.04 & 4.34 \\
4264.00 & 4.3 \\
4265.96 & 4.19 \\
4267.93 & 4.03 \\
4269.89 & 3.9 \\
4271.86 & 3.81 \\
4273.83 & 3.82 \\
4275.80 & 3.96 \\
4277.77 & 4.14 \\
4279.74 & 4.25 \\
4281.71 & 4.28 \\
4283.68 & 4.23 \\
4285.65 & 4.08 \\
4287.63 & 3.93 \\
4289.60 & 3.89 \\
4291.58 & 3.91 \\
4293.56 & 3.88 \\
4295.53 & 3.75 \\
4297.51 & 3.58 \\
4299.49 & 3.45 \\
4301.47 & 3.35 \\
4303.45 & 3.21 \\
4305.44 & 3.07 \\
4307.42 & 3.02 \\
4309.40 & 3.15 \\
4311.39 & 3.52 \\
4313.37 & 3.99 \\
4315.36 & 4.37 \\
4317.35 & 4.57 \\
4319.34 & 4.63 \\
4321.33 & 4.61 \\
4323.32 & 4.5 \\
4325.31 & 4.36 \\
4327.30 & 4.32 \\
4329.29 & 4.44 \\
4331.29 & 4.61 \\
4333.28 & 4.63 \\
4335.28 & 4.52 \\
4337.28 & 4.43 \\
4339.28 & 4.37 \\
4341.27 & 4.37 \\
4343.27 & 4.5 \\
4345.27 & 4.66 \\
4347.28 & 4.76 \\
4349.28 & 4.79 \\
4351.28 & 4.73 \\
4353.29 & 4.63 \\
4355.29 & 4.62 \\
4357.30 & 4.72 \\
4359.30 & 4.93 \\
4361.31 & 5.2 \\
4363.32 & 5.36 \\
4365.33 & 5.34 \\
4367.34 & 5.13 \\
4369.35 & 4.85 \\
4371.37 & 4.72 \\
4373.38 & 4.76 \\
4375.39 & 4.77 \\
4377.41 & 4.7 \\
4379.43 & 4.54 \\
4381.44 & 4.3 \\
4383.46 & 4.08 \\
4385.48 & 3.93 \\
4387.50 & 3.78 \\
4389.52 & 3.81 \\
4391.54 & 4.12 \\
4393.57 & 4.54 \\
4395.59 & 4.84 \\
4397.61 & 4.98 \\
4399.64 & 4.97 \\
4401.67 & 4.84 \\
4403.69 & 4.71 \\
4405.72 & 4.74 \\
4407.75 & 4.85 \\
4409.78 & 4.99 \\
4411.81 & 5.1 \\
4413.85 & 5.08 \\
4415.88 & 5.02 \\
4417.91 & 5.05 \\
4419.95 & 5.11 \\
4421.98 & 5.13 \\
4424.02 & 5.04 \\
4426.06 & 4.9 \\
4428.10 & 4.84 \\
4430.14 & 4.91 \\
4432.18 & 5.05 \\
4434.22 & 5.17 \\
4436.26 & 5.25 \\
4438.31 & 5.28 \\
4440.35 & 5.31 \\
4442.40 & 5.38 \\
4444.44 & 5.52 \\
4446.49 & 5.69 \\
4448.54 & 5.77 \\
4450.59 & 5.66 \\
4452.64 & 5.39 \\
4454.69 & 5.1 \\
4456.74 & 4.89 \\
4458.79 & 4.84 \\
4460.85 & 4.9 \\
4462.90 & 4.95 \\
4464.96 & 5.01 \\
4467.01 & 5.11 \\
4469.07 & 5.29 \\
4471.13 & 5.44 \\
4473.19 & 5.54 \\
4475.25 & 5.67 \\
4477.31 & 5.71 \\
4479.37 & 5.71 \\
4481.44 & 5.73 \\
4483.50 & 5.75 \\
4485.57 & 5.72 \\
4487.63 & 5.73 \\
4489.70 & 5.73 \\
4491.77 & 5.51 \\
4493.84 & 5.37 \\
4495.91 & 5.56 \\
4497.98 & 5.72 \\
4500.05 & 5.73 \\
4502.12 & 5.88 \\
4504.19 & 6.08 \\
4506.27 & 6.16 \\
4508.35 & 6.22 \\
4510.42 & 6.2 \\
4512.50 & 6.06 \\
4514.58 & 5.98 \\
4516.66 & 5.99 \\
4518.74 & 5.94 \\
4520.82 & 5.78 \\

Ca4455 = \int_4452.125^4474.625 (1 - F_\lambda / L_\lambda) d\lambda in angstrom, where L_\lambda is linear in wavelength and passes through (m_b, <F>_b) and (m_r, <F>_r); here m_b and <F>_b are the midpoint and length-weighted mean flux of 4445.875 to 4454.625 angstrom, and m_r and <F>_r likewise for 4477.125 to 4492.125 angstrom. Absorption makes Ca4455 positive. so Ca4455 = 1.9 angstrom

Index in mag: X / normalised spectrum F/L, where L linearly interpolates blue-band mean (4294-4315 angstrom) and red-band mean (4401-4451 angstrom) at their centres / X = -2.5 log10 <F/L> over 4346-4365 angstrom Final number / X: -0.17 mag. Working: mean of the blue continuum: 3.45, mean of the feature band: 4.87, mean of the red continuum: 5.13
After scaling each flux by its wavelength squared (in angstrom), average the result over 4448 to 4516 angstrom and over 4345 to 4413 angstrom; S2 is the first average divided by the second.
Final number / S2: 1.2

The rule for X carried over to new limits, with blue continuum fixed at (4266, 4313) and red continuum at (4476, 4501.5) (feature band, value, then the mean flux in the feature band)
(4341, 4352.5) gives -0.083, 4.65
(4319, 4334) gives -0.099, 4.51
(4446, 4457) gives -0.026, 5.44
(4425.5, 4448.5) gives -0.013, 5.24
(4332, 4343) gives -0.063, 4.47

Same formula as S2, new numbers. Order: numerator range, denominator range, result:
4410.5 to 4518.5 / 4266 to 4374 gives 1.36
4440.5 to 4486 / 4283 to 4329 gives 1.49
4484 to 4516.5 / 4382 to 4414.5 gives 1.34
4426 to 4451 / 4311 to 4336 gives 1.26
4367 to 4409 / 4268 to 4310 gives 1.27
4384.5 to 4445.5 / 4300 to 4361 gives 1.18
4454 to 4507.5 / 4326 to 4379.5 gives 1.23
